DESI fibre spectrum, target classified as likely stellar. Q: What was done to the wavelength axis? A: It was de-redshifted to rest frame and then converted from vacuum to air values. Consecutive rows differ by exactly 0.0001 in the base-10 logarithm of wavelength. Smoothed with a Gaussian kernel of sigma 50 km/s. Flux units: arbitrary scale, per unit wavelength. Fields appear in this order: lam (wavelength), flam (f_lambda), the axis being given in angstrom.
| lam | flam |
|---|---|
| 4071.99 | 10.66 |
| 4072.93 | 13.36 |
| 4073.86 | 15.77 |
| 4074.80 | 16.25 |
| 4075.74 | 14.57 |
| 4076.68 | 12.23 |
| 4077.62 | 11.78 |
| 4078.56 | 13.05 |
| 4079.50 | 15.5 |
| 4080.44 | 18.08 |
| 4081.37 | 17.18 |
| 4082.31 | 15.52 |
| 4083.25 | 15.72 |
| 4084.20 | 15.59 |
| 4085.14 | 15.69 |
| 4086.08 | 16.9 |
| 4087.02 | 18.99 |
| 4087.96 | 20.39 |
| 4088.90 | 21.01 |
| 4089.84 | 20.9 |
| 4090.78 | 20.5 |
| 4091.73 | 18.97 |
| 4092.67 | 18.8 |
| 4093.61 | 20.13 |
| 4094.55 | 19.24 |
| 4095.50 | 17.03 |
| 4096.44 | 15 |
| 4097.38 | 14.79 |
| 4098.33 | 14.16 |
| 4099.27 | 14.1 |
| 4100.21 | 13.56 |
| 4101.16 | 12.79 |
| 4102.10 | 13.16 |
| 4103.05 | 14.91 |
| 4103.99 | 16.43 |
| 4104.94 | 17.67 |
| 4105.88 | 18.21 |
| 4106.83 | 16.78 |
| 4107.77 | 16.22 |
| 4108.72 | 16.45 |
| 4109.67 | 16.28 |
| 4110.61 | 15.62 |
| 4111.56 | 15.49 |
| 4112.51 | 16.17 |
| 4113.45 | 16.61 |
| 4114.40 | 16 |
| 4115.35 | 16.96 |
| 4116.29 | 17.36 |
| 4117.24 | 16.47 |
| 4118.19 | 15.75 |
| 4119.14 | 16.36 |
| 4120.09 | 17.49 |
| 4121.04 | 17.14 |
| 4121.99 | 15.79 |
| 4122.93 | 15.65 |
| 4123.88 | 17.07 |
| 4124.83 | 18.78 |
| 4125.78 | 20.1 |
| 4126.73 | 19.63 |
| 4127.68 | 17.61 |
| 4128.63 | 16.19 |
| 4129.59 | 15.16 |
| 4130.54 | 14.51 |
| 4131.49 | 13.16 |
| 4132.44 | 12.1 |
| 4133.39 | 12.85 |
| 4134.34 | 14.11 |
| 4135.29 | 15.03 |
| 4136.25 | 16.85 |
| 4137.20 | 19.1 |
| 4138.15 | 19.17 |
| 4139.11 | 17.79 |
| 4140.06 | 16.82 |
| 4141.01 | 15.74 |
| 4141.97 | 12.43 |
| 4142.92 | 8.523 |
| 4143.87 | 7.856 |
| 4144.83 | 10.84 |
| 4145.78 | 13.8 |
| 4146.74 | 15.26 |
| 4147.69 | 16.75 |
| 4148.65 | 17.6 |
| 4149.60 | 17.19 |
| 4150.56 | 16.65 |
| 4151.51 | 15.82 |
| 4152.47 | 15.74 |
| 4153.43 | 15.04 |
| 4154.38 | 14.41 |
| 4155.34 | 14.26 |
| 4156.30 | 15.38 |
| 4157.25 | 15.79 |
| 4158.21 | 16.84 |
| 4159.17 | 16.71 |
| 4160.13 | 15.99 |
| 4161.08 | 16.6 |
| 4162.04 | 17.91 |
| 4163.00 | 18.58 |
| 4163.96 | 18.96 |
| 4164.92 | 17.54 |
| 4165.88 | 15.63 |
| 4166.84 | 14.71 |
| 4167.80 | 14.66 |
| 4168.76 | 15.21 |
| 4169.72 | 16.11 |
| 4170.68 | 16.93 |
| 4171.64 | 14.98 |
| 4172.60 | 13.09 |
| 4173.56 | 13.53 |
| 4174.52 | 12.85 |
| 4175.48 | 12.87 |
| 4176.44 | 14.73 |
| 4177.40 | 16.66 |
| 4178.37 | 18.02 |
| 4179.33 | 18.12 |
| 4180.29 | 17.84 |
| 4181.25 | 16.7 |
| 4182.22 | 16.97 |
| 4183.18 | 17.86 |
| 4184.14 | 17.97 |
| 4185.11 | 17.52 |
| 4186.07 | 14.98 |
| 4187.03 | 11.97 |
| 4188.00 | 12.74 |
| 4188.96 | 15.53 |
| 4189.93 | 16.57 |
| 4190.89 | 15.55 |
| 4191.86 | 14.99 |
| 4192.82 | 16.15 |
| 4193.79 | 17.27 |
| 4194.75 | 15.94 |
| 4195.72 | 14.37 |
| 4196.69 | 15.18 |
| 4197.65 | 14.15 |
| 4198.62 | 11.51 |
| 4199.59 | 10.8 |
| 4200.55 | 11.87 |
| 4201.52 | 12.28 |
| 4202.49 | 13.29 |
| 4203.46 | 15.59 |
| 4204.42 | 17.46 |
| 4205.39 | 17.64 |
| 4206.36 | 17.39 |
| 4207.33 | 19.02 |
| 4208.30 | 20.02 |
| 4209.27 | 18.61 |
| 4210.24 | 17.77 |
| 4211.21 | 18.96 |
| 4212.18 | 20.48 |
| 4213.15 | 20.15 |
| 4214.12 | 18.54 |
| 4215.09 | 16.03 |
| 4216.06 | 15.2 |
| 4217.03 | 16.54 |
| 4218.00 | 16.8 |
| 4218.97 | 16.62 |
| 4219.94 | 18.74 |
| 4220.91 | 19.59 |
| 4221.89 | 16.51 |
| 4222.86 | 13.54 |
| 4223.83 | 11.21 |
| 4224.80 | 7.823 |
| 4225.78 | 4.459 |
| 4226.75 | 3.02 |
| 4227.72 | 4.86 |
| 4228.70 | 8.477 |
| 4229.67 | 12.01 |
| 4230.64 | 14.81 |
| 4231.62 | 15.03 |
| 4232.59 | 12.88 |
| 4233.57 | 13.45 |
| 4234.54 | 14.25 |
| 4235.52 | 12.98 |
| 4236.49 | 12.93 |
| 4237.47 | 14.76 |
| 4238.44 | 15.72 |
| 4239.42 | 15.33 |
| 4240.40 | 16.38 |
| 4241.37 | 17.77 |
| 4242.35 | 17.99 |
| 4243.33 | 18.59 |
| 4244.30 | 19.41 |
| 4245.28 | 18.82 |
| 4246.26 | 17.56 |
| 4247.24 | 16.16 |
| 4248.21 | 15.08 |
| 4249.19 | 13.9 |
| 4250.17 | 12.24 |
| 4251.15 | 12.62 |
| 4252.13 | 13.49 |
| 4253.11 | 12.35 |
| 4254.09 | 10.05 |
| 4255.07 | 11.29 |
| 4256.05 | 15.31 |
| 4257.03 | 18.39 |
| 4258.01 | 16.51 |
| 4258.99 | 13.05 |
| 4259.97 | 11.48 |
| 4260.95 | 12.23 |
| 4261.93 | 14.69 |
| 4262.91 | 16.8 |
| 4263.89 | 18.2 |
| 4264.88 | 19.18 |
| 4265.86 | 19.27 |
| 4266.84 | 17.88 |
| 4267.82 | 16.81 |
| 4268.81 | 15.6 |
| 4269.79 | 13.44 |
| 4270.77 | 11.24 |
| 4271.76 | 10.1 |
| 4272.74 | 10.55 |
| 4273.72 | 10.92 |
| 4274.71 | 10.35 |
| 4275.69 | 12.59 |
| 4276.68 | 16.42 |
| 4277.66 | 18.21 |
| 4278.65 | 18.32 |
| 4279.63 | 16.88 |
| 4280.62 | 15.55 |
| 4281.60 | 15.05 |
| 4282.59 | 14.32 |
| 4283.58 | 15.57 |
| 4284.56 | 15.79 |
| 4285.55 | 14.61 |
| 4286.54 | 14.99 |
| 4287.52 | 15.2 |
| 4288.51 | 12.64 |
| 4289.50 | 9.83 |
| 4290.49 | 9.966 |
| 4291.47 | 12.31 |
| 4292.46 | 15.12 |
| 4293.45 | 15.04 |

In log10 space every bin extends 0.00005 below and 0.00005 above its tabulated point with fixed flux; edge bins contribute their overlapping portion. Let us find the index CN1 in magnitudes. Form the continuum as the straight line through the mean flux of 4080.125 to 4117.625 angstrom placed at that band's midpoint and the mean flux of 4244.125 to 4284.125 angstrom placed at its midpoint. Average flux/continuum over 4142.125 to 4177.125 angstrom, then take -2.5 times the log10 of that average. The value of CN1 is 0.06 mag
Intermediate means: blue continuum 16.8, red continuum 14.8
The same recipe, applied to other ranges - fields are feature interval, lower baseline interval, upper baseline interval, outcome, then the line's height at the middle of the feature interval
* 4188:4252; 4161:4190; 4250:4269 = 0.027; 15.4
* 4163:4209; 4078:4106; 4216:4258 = -0.042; 15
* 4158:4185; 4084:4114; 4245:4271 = -0.018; 16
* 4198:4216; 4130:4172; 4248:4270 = -0.096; 15.1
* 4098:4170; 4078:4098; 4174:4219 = 0.074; 16.9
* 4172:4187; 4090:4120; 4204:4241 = -0.028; 15.5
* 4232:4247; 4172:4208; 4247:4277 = -0.103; 14.5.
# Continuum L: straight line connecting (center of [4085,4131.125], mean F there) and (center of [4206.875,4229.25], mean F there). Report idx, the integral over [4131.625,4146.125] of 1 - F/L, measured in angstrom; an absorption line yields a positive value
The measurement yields 1.9 angstrom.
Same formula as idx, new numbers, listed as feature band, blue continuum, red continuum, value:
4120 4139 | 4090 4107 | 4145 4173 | -0.2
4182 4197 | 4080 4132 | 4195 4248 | -0.2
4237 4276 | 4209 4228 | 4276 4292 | -0.3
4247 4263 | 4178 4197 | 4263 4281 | 1.6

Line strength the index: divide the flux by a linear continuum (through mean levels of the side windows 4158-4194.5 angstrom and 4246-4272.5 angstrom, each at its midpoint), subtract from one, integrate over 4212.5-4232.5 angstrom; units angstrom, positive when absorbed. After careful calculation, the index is 2.2 angstrom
